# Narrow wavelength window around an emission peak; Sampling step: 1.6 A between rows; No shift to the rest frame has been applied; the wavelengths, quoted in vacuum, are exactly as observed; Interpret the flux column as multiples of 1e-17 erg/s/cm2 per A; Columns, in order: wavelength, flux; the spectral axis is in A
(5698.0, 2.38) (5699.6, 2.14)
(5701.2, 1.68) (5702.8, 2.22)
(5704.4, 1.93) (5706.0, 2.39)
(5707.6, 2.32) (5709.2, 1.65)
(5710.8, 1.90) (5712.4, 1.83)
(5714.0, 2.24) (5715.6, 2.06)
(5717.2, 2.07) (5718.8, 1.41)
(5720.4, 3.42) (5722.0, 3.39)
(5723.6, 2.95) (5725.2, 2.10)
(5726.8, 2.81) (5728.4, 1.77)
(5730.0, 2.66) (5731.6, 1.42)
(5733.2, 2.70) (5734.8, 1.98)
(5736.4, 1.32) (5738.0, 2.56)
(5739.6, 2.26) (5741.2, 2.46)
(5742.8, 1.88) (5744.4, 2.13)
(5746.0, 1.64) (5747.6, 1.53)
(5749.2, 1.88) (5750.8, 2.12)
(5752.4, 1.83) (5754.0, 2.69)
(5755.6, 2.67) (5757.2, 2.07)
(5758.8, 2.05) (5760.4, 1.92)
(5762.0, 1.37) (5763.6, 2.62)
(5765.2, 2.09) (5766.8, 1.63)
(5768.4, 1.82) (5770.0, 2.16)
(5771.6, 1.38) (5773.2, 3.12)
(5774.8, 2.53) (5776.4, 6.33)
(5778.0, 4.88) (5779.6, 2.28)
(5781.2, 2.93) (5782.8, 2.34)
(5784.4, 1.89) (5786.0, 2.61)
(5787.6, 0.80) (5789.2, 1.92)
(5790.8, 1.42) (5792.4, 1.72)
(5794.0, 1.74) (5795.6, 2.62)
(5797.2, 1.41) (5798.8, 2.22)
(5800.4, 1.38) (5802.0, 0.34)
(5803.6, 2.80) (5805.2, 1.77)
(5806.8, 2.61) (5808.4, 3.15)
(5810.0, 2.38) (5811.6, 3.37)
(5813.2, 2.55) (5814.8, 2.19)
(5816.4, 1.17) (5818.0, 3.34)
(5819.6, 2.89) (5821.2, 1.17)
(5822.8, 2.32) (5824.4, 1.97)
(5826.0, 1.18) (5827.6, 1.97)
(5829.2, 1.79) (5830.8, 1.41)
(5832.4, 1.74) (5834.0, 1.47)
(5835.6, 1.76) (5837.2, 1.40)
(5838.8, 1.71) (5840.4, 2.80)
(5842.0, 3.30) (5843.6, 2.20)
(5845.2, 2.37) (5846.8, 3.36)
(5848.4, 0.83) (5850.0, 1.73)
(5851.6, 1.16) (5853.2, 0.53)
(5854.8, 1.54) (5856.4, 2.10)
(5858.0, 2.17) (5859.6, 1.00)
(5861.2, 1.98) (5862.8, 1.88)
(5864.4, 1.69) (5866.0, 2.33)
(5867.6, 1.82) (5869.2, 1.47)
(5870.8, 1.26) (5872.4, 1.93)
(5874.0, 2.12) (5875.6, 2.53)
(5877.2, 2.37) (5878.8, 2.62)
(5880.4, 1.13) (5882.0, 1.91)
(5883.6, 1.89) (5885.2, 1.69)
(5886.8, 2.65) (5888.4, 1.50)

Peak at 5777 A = [O III]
